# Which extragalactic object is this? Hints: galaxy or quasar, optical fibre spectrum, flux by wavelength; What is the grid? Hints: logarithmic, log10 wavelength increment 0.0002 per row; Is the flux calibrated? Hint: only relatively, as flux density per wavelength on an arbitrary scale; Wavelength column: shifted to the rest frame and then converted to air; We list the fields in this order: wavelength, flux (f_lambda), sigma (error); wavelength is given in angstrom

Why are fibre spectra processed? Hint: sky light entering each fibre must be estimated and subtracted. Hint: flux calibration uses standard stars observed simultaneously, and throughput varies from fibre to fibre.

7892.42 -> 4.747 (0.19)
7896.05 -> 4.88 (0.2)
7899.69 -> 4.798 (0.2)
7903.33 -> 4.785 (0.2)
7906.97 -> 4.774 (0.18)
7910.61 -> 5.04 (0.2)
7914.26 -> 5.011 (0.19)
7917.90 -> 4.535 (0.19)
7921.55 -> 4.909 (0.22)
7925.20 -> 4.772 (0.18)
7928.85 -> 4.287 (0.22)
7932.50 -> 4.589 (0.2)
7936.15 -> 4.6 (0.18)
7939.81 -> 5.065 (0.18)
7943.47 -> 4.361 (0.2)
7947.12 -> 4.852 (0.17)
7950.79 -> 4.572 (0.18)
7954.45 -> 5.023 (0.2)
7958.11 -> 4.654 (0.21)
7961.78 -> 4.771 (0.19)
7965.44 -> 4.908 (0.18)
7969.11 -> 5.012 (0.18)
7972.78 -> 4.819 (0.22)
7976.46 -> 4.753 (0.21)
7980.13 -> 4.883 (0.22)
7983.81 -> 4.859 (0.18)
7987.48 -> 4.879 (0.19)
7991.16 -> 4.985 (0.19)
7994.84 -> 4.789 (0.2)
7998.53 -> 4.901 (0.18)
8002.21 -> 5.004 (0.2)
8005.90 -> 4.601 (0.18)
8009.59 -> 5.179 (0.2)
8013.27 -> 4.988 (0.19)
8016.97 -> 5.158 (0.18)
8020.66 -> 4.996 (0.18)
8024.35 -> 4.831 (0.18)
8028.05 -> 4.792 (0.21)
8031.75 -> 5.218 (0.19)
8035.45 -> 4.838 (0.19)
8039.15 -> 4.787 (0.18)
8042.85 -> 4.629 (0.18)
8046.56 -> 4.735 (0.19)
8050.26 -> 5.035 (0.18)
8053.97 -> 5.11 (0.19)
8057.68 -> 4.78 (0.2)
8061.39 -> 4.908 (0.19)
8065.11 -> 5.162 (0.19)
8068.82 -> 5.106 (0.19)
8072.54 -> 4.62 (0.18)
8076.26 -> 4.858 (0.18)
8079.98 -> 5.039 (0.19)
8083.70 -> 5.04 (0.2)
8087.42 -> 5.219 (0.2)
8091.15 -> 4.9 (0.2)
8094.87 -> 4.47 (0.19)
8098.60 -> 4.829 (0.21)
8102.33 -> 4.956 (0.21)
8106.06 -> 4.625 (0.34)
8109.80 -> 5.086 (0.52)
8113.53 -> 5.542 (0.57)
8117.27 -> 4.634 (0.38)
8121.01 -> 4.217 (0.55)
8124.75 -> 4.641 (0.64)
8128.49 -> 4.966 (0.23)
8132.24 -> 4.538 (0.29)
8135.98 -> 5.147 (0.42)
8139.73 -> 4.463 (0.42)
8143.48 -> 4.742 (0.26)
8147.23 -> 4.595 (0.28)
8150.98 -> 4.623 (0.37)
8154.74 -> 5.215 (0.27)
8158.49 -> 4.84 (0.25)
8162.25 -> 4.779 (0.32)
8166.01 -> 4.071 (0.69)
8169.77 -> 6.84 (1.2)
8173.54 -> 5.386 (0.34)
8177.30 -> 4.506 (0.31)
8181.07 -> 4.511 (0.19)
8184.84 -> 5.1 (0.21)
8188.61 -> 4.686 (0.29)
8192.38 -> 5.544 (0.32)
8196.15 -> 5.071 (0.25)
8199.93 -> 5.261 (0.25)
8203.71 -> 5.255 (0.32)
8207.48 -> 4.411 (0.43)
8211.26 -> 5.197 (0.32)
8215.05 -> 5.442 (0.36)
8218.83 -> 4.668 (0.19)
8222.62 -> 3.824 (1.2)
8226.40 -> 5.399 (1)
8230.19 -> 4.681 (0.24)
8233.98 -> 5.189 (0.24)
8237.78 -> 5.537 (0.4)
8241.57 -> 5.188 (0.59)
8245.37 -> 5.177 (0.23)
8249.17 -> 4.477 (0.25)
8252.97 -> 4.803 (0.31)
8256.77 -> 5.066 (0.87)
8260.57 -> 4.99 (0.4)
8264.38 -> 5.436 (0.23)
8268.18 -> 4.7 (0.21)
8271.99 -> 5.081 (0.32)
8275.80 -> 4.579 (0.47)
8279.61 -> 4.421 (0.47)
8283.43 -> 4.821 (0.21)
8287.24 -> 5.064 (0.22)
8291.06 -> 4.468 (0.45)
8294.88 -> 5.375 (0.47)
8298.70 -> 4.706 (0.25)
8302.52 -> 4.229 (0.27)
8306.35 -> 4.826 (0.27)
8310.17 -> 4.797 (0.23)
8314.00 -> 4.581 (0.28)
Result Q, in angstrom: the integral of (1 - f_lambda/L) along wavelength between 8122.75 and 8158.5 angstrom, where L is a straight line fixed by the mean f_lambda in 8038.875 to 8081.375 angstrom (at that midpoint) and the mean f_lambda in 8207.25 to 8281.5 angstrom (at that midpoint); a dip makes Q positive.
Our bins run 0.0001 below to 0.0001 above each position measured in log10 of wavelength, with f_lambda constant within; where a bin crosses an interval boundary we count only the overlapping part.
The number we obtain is 1.0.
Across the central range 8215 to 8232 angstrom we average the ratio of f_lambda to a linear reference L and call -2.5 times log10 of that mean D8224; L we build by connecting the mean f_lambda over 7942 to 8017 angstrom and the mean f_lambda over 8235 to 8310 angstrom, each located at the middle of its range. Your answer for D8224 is 0.03 mag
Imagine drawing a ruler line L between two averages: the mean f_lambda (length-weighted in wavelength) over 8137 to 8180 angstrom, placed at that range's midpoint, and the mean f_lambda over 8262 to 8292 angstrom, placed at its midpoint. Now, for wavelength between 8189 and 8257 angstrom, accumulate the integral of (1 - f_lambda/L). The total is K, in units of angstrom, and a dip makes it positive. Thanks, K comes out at -1.8 angstrom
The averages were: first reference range 4.91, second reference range 4.84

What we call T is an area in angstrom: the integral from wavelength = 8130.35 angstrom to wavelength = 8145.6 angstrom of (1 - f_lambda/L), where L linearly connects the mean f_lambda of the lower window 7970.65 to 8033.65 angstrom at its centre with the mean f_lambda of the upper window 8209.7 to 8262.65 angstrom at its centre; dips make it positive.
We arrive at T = 0.7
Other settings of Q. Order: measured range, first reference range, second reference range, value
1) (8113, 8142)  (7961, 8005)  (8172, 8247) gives 1.3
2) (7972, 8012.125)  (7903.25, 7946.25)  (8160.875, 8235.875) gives -0.7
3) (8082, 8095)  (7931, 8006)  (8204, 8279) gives -0.3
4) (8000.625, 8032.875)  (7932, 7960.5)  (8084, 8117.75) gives -1.0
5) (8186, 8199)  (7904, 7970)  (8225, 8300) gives -0.5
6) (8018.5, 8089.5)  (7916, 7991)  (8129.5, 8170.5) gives -1.9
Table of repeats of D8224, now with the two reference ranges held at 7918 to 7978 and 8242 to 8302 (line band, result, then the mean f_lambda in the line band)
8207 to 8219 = -0.040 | 5.03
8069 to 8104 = -0.022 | 4.89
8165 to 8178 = -0.109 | 5.34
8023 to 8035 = -0.037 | 4.94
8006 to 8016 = -0.053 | 5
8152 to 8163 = -0.025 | 4.94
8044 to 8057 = -0.032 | 4.93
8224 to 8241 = -0.066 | 5.16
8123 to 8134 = 0.022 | 4.72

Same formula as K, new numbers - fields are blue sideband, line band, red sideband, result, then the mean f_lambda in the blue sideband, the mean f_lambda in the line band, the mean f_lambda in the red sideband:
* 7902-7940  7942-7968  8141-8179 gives 0.2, 4.75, 4.75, 4.95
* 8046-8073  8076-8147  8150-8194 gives 2.2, 4.96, 4.83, 5.01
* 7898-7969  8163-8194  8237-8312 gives -1.4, 4.76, 5.06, 4.88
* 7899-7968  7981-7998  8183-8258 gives -0.3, 4.76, 4.88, 5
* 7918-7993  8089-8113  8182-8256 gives 0.2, 4.77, 4.86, 4.99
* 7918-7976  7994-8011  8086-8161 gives -0.5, 4.74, 4.89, 4.81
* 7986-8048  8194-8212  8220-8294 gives -0.5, 4.9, 5.04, 4.89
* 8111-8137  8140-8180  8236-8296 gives -0.7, 4.81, 4.93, 4.94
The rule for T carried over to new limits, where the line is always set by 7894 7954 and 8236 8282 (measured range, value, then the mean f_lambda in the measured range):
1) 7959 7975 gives -0.3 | 4.86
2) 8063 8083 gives -0.5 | 4.96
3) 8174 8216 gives -0.8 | 5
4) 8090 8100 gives 0.3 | 4.72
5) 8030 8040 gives -0.3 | 4.96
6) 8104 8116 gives -0.5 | 5.06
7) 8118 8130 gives 0.7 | 4.6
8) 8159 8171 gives -0.5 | 5.1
